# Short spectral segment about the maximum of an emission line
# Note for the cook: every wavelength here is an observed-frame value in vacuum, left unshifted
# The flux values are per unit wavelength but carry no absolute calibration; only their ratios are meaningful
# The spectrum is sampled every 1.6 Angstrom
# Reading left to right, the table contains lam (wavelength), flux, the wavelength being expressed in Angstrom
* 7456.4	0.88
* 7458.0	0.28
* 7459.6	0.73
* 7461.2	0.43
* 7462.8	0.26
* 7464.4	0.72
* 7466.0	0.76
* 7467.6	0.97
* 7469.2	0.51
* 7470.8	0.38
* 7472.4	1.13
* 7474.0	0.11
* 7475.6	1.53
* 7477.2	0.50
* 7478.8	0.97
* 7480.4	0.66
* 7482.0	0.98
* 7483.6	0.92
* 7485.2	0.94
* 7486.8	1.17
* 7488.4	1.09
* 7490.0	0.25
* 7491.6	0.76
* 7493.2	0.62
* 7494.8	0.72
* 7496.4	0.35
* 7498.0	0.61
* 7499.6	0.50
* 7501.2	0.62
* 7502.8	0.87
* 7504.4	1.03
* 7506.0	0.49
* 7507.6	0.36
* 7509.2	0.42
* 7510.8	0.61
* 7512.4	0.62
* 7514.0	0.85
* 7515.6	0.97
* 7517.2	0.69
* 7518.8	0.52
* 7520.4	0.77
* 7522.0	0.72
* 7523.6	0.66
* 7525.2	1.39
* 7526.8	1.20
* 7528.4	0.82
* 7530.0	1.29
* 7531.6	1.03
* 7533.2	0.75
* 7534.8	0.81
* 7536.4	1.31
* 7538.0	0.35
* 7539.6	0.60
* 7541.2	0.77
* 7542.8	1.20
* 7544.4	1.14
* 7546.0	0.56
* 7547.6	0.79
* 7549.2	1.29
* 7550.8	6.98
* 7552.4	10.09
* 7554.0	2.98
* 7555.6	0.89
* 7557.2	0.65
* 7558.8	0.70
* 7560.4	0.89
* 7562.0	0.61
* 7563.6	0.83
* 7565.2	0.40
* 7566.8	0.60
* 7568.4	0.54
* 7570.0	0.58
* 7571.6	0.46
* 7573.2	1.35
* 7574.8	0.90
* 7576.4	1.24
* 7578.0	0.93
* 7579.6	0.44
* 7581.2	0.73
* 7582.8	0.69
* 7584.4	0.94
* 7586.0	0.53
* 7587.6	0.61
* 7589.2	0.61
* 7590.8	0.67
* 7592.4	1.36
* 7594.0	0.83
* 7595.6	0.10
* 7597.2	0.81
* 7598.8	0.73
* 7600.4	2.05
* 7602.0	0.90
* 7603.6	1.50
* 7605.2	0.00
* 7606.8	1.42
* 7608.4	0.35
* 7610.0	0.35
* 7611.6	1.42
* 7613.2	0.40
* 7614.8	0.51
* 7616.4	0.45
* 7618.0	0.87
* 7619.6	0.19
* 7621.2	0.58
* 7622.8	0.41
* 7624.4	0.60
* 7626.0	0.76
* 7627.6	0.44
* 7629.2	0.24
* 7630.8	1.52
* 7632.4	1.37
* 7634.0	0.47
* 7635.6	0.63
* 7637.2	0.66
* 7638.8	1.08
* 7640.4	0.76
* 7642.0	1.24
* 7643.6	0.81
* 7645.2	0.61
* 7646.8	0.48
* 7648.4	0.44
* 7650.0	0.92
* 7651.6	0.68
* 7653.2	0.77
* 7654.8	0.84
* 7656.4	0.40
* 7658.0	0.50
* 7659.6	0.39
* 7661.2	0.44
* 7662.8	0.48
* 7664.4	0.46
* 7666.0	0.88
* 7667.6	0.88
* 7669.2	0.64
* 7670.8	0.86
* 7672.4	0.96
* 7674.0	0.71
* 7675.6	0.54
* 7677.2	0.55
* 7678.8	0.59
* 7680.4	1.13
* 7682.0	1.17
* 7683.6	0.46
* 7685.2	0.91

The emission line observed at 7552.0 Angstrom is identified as H-alpha 6563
